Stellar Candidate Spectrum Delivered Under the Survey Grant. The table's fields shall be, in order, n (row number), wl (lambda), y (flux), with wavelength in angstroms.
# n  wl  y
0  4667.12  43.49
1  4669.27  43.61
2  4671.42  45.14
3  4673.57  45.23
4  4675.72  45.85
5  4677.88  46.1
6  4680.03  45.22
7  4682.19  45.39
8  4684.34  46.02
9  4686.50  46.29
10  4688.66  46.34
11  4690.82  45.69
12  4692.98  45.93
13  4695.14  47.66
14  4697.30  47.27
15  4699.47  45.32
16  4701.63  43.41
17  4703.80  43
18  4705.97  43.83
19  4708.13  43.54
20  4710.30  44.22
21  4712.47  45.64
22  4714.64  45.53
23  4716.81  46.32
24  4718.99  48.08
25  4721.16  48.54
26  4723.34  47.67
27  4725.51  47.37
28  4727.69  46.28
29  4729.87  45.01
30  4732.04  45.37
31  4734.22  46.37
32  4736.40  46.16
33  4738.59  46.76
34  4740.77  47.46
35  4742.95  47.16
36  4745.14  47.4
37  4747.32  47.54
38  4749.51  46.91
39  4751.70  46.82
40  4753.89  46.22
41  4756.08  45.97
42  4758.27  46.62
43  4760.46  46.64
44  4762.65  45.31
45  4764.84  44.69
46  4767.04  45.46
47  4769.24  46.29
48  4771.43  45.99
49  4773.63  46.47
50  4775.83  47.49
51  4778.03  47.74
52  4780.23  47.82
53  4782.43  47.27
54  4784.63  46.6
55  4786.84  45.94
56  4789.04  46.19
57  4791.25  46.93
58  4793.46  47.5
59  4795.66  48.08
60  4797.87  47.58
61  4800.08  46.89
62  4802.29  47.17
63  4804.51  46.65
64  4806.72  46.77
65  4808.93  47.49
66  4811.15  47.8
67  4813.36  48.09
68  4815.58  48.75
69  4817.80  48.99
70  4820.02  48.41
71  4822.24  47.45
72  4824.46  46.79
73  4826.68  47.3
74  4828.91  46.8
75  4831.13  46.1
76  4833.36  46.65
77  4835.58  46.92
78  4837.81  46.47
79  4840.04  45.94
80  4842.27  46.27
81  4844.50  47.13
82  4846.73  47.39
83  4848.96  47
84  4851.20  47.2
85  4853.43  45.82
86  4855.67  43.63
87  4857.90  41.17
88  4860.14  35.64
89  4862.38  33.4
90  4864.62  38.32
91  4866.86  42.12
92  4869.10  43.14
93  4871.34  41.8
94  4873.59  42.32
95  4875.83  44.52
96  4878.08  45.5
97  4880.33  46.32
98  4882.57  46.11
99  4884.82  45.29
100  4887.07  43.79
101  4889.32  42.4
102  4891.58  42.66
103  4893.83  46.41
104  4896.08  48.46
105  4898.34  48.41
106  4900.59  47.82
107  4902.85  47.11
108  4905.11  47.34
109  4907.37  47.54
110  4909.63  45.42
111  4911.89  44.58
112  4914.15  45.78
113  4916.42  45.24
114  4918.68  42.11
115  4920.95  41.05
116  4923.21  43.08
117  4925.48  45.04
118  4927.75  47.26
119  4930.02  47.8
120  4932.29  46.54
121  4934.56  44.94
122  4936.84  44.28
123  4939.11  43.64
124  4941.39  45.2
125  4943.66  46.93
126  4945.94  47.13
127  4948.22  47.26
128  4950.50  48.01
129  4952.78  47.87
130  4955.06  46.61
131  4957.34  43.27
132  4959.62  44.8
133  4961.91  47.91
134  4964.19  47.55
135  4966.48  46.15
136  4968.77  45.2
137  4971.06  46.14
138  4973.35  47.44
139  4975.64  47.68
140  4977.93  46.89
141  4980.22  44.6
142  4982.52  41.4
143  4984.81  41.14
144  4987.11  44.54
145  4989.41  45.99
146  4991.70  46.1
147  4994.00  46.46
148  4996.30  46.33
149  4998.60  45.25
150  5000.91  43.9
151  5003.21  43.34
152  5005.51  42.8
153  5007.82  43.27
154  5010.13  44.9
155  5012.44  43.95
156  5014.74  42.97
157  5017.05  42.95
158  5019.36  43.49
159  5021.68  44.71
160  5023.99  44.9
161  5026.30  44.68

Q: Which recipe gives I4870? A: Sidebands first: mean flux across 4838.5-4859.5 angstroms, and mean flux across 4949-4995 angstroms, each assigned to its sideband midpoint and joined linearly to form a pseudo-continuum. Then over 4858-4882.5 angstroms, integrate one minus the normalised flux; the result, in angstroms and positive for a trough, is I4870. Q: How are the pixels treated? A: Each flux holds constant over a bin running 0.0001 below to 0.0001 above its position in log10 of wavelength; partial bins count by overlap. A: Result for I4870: 2.2 angstroms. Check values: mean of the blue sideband 45.5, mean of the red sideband 45.8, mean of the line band 41.5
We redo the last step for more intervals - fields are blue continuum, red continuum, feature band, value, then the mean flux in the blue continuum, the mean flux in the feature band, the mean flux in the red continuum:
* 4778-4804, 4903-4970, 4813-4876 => 2.4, 47.1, 44.8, 45.7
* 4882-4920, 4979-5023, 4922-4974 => -1.3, 45.6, 46.1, 44.1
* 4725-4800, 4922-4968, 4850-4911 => 2.9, 46.6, 44.1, 46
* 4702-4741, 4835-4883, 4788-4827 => -2.6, 45.9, 47.5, 43.8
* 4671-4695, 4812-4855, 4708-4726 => -0.1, 45.8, 46.4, 47.1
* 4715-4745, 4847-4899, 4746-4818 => -2.1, 46.8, 46.9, 43.6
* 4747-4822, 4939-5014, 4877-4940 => 0.8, 47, 45.4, 45.5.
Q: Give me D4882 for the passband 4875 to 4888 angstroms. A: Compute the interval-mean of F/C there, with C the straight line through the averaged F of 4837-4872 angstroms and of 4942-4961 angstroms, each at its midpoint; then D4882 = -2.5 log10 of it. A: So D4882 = -0.03 mag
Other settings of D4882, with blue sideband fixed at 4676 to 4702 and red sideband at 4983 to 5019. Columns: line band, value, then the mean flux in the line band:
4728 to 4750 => -0.022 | 46.6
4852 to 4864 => 0.126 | 40.1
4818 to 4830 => -0.053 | 47.5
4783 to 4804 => -0.038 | 47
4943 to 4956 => -0.067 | 47.3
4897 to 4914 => -0.050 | 46.8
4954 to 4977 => -0.045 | 46.3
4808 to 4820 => -0.069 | 48.2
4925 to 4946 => -0.030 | 45.8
